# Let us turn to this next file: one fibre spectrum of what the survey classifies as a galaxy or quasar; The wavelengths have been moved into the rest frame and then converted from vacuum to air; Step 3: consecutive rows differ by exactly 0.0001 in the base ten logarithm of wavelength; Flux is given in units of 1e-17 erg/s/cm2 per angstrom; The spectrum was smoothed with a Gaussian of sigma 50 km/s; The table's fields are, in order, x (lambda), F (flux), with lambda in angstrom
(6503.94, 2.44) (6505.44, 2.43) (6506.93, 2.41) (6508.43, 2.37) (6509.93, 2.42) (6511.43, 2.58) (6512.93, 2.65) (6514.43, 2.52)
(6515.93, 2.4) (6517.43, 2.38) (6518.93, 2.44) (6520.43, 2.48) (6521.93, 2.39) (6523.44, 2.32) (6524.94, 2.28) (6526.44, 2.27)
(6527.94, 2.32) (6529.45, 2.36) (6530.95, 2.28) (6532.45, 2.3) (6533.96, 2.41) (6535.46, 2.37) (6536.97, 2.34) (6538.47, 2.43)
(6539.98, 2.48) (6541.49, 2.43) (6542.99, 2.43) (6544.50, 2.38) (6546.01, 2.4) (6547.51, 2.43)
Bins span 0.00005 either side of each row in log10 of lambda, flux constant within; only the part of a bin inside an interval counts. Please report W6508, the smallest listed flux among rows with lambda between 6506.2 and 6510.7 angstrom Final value 2.37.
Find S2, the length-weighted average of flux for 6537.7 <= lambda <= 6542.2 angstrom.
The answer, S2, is 2.44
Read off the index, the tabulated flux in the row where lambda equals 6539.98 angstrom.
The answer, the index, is 2.48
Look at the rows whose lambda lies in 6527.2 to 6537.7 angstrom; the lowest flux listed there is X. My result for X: 2.28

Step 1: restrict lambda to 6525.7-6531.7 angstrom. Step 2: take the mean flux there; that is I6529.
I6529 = 2.31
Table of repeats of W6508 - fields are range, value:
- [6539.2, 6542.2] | 2.43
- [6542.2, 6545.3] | 2.38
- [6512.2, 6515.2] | 2.52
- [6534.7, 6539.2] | 2.34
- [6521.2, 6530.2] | 2.27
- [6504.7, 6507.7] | 2.41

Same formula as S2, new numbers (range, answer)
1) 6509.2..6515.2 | 2.54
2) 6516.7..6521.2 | 2.44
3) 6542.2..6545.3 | 2.41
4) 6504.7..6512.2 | 2.44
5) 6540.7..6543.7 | 2.43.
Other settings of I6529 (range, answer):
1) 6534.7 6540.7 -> 2.4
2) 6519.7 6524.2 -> 2.39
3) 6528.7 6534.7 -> 2.34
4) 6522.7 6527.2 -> 2.29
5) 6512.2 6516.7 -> 2.52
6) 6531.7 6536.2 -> 2.36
